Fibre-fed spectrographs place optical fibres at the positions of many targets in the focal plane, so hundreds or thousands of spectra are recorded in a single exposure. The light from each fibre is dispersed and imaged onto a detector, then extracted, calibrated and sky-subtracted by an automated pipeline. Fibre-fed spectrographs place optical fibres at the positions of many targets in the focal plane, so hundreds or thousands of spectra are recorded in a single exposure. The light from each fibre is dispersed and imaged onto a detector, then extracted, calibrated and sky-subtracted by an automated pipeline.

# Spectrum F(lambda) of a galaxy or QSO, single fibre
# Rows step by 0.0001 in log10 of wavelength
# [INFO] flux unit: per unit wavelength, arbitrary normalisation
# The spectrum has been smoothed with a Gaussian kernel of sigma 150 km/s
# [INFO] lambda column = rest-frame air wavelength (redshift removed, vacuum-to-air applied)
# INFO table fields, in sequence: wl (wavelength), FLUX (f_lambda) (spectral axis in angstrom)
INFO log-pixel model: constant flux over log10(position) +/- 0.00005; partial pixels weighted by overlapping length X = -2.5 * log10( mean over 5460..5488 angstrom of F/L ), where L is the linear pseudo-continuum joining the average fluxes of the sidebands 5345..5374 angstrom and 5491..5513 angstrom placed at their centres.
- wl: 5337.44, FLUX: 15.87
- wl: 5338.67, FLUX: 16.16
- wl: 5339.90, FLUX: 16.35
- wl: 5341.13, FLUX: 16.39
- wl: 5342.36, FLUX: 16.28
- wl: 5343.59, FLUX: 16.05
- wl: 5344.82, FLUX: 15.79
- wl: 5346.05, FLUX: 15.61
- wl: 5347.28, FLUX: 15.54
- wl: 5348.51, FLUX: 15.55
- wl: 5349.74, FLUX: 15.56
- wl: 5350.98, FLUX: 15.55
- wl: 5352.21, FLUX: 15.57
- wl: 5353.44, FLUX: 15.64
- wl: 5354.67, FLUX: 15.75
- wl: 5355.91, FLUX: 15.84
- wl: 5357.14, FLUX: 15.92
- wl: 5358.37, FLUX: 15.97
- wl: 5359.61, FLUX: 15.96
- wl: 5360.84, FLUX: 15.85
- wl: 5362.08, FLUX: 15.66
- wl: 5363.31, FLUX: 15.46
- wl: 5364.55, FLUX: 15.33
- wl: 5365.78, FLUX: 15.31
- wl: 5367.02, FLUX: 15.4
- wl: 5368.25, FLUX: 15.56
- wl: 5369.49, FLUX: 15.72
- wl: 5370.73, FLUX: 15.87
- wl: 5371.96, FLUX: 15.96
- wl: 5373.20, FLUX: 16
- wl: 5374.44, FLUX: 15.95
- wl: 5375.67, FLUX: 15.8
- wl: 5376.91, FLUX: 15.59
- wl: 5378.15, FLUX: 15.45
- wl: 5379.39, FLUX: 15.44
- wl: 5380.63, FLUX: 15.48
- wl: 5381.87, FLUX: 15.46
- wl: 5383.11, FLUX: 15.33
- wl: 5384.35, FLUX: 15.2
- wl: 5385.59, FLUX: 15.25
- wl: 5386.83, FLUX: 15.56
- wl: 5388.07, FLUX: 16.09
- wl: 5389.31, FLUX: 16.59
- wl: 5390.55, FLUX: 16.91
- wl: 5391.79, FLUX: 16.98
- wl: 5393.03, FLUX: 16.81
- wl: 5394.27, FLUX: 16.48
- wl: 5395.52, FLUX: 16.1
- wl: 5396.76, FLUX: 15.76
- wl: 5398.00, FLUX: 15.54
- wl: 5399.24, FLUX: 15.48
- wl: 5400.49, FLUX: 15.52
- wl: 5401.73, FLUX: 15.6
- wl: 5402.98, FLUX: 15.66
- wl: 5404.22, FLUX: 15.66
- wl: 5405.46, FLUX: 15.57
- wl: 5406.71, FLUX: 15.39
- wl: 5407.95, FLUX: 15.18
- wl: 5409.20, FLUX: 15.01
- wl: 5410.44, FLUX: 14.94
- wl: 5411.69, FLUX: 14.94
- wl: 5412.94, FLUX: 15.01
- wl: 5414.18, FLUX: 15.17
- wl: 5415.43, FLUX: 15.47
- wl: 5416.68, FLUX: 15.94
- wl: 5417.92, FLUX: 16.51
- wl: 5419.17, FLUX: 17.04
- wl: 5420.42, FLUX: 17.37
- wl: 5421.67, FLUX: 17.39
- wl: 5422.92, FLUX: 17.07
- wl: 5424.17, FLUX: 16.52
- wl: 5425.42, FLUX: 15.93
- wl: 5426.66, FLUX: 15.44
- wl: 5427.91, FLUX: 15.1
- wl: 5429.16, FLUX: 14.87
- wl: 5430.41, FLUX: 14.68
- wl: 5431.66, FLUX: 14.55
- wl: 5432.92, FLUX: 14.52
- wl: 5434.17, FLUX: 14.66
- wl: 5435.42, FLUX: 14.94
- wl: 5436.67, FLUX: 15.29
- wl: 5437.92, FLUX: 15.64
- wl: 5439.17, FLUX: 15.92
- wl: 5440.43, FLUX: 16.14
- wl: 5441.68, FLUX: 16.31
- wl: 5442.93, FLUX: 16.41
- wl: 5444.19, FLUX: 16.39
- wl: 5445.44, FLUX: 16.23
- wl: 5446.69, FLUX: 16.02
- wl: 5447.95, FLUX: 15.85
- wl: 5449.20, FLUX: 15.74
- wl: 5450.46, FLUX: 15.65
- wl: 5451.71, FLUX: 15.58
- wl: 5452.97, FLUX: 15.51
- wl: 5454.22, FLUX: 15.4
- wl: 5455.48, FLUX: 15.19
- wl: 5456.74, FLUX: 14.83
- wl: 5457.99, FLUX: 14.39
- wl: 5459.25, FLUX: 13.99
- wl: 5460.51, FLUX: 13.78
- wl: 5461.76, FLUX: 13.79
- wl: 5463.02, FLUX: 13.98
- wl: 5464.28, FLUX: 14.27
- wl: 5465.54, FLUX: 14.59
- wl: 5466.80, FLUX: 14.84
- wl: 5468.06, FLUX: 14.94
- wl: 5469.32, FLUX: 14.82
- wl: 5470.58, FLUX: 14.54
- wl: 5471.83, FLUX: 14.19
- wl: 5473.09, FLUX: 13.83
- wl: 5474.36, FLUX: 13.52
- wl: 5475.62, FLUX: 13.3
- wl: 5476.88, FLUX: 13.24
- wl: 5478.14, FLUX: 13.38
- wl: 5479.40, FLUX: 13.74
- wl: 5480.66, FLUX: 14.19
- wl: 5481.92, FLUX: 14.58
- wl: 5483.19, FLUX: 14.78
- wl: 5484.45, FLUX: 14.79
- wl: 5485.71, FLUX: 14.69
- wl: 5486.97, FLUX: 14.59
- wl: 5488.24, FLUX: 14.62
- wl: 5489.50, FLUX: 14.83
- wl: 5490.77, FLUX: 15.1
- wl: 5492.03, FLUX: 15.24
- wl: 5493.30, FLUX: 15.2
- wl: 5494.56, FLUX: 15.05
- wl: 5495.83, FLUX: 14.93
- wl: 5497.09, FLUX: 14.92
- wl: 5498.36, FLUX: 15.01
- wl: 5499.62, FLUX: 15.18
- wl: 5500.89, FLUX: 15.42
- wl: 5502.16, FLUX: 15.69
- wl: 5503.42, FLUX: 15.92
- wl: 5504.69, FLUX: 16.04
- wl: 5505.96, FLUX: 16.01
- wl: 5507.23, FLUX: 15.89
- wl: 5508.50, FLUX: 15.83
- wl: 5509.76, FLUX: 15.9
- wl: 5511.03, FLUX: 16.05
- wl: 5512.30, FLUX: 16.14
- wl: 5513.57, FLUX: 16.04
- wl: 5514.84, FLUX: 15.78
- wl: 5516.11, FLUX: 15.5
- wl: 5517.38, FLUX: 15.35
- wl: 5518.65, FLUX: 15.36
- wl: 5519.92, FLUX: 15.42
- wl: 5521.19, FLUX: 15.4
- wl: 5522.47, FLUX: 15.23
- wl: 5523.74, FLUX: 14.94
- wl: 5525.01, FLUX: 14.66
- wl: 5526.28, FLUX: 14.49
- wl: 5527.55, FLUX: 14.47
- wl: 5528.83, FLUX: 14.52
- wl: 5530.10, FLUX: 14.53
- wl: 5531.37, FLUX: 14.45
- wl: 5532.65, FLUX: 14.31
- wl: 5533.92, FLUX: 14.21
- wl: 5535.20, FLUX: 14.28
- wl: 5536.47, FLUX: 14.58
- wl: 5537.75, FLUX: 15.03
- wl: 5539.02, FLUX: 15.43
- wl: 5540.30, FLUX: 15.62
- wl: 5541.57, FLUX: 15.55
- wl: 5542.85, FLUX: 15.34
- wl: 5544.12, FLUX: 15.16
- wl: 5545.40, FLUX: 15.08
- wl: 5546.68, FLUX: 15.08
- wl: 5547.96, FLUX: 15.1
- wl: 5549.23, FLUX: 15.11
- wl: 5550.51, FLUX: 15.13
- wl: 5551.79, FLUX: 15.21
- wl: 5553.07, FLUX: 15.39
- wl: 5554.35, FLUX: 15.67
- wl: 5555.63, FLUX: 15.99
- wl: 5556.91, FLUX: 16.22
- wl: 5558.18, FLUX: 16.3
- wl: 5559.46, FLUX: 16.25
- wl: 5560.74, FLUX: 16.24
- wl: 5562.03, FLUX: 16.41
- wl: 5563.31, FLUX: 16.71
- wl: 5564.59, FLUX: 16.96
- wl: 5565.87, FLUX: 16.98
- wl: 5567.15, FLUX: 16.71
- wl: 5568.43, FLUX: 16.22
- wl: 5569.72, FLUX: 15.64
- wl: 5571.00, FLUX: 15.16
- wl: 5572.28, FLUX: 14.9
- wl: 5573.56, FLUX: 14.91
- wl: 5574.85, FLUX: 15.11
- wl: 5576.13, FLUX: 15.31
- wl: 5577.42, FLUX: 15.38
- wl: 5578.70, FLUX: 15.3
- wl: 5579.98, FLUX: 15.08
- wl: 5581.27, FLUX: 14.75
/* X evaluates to 0.10 mag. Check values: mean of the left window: 15.7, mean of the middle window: 14.2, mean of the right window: 15.6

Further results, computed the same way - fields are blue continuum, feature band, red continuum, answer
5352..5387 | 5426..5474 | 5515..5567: 0.03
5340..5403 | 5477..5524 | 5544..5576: 0.04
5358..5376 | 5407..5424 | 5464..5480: -0.07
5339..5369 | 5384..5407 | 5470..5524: -0.03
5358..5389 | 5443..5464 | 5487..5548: 0.02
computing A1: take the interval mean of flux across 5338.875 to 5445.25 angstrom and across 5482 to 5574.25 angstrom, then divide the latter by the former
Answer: 1.0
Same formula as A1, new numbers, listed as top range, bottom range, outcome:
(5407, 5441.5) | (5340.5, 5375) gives 0.99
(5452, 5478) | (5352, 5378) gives 0.91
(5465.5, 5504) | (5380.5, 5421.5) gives 0.93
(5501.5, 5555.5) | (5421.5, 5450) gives 0.97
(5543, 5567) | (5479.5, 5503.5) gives 1.06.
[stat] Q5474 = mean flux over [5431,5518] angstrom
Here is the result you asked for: 15.1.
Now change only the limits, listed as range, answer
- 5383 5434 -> 15.8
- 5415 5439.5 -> 15.7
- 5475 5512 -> 15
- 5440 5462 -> 15.4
